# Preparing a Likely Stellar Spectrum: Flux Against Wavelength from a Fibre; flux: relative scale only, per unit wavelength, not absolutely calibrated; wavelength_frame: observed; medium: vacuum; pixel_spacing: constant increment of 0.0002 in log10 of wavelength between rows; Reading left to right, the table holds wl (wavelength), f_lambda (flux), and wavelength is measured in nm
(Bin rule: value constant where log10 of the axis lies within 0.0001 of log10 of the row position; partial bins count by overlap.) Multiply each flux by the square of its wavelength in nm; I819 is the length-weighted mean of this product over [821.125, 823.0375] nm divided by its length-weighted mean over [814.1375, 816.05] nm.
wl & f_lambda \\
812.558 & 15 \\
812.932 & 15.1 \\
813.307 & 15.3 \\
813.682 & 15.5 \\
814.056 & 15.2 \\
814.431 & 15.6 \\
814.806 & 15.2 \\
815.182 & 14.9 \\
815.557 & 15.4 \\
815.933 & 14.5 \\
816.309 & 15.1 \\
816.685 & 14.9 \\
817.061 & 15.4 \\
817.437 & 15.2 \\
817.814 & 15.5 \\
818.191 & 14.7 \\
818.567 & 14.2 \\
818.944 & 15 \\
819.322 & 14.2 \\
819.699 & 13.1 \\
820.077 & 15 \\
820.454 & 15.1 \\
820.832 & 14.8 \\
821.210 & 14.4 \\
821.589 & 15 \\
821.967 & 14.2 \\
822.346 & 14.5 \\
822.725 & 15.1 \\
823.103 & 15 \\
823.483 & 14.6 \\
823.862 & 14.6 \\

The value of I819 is 0.99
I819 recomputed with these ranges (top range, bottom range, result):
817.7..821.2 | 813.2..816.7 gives 0.97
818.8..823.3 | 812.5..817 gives 0.98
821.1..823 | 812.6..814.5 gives 0.98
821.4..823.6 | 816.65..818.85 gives 0.99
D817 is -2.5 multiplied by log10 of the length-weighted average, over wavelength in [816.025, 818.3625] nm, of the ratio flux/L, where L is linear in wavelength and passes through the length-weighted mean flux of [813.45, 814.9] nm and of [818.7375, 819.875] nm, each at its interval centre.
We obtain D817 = -0.03 mag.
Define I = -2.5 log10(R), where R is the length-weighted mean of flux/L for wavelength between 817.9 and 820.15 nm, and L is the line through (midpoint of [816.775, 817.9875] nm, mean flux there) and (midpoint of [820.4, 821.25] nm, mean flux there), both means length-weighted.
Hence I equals 0.05 mag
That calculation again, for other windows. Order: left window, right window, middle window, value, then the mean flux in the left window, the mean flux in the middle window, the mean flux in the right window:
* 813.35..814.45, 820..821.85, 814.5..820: 0.02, 15.4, 14.8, 14.8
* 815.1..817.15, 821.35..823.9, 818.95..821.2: 0.03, 15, 14.5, 14.7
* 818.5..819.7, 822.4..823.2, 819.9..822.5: 0.00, 14.3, 14.7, 15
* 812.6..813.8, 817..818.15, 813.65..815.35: 0.00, 15.2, 15.3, 15.3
